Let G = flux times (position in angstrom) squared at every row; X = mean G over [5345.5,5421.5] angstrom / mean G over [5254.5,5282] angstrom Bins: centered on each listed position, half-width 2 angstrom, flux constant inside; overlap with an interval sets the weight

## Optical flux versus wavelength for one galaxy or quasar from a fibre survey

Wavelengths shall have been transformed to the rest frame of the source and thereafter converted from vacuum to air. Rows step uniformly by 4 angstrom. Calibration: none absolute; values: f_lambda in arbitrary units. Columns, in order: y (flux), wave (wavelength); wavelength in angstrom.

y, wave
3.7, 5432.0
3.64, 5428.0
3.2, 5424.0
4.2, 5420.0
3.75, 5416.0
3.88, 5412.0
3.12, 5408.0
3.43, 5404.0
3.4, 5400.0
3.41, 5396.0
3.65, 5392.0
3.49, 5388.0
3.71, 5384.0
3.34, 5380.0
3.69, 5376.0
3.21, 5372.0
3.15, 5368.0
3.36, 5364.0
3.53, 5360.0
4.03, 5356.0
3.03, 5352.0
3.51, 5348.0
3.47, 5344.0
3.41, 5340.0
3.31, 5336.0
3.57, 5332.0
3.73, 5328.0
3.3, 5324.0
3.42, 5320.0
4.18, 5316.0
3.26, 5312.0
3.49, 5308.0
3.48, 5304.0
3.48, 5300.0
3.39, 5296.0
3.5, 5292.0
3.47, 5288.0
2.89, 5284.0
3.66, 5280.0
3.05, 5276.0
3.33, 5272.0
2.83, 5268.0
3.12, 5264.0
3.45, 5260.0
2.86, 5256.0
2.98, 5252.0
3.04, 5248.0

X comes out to 1.2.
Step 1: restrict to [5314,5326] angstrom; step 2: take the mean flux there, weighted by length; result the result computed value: 3.63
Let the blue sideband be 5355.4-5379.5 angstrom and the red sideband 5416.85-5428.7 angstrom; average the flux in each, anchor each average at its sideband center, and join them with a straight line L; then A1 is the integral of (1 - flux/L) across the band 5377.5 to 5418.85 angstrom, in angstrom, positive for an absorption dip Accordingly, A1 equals 0.6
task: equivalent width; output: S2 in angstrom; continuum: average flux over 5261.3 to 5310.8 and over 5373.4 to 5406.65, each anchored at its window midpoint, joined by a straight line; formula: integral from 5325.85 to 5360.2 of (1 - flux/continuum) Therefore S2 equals -0.9 angstrom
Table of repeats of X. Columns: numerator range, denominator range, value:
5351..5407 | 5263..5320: 1.06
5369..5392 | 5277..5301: 1.07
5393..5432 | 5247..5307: 1.16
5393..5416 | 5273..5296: 1.10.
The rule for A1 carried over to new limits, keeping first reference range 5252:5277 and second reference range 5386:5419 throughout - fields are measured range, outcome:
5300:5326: -2.1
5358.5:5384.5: 0.2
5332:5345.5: -0.3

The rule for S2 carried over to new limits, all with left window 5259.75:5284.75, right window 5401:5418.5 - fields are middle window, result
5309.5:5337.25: -1.84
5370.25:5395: -0.22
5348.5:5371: 0.03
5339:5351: -0.18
